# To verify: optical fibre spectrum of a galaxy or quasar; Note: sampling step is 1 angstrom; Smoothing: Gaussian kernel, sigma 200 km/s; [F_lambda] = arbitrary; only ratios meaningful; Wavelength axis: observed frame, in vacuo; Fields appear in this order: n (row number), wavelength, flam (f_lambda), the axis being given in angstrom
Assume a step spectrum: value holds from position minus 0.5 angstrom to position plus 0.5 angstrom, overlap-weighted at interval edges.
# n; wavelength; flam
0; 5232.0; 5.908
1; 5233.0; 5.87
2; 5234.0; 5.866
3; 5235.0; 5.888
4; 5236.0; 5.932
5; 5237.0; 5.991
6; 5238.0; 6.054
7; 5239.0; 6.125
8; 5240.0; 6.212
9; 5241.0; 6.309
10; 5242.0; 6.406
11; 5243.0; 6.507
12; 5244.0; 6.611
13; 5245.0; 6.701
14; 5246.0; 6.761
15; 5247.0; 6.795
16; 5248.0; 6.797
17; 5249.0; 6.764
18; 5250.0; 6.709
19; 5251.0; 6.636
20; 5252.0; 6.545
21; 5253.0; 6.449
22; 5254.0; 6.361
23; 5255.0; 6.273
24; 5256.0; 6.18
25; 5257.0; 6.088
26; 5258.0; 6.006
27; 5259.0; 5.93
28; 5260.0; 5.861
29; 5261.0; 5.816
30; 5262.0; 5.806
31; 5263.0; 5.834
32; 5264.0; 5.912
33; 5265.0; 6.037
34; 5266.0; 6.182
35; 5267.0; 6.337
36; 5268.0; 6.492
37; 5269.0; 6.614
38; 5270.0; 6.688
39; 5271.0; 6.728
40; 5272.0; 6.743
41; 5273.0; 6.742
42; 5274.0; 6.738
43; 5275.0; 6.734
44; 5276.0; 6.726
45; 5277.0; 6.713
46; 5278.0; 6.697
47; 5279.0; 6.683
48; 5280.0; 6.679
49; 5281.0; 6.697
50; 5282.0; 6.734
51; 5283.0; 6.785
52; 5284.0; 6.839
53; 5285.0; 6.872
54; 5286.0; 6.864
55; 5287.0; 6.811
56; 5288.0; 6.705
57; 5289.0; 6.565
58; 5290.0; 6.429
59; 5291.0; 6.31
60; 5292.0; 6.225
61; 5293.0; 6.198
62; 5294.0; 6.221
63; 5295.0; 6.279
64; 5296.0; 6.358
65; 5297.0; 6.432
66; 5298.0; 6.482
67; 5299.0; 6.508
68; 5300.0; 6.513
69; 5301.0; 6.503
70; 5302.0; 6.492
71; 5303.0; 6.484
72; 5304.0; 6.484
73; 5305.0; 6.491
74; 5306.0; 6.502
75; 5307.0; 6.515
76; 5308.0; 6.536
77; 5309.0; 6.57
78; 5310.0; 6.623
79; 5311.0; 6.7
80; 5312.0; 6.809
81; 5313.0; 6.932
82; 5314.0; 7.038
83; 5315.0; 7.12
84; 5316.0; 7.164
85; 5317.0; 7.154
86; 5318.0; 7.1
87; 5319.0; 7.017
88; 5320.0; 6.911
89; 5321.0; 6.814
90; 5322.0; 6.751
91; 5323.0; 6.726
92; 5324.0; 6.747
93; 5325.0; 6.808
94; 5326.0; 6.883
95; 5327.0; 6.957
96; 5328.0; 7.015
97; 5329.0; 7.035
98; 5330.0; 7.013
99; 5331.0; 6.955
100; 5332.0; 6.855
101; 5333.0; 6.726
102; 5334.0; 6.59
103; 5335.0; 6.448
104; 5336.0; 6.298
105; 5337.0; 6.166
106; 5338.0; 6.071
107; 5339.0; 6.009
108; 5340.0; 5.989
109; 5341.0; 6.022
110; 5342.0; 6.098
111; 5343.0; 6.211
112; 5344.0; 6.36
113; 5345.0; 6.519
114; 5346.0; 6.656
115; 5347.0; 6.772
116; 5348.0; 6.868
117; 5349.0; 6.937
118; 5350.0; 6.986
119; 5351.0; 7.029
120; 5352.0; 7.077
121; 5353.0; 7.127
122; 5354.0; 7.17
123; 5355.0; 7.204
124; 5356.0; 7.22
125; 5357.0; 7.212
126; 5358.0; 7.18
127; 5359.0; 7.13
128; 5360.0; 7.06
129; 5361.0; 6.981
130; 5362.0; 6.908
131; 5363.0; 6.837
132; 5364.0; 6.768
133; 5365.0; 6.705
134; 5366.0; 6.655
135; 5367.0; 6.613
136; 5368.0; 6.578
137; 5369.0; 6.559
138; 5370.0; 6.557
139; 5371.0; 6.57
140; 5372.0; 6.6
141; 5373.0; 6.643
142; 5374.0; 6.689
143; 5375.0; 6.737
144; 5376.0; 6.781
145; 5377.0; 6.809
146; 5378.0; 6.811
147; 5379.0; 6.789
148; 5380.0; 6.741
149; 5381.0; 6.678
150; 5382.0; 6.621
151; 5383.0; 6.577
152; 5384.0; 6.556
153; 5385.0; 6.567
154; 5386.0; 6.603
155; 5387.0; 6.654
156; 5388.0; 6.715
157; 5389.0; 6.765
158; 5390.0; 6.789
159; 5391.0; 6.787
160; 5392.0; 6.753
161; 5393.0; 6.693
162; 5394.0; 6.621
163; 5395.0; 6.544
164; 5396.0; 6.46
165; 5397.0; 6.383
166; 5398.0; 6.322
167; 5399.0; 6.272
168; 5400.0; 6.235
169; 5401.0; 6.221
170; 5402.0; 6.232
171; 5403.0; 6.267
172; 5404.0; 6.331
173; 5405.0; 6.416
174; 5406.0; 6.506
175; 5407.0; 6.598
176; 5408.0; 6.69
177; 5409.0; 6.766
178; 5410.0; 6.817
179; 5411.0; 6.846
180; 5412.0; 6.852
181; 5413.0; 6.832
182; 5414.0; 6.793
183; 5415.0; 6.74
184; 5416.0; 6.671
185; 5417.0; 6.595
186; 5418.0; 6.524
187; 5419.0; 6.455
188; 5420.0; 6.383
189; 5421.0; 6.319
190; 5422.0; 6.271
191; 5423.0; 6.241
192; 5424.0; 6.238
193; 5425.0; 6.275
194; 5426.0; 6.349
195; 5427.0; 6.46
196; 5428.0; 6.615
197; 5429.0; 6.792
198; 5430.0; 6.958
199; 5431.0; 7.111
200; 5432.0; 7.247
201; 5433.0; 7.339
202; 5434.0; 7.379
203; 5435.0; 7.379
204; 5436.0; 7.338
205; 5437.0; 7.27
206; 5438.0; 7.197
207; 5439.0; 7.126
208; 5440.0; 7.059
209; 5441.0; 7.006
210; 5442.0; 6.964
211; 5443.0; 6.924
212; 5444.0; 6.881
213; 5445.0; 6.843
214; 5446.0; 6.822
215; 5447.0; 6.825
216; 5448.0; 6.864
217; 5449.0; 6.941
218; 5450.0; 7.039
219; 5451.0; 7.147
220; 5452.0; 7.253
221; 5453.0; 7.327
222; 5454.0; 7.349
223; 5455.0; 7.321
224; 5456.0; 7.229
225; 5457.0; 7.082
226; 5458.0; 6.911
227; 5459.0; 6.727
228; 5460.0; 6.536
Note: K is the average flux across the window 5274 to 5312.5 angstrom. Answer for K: 6.57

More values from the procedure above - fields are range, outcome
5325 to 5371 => 6.73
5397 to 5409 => 6.39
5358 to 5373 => 6.76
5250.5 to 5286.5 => 6.45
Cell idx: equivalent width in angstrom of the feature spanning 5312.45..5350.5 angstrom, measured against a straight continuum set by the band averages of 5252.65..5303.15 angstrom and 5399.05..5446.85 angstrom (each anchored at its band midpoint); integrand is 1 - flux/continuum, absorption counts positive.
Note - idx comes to -0.9 angstrom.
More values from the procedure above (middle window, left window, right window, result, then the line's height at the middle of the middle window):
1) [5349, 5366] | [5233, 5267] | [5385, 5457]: -1.17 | 6.57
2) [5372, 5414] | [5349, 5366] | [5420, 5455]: 2.19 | 6.97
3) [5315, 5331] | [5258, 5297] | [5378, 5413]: -1.08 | 6.51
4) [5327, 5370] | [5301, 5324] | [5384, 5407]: -0.50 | 6.65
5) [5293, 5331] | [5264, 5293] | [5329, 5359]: -0.39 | 6.65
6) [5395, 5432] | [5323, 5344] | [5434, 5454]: 2.13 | 6.93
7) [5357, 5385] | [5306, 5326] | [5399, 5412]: -0.51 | 6.63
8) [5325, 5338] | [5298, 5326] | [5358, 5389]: 0.03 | 6.73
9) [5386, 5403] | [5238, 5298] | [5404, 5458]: 0.60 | 6.76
